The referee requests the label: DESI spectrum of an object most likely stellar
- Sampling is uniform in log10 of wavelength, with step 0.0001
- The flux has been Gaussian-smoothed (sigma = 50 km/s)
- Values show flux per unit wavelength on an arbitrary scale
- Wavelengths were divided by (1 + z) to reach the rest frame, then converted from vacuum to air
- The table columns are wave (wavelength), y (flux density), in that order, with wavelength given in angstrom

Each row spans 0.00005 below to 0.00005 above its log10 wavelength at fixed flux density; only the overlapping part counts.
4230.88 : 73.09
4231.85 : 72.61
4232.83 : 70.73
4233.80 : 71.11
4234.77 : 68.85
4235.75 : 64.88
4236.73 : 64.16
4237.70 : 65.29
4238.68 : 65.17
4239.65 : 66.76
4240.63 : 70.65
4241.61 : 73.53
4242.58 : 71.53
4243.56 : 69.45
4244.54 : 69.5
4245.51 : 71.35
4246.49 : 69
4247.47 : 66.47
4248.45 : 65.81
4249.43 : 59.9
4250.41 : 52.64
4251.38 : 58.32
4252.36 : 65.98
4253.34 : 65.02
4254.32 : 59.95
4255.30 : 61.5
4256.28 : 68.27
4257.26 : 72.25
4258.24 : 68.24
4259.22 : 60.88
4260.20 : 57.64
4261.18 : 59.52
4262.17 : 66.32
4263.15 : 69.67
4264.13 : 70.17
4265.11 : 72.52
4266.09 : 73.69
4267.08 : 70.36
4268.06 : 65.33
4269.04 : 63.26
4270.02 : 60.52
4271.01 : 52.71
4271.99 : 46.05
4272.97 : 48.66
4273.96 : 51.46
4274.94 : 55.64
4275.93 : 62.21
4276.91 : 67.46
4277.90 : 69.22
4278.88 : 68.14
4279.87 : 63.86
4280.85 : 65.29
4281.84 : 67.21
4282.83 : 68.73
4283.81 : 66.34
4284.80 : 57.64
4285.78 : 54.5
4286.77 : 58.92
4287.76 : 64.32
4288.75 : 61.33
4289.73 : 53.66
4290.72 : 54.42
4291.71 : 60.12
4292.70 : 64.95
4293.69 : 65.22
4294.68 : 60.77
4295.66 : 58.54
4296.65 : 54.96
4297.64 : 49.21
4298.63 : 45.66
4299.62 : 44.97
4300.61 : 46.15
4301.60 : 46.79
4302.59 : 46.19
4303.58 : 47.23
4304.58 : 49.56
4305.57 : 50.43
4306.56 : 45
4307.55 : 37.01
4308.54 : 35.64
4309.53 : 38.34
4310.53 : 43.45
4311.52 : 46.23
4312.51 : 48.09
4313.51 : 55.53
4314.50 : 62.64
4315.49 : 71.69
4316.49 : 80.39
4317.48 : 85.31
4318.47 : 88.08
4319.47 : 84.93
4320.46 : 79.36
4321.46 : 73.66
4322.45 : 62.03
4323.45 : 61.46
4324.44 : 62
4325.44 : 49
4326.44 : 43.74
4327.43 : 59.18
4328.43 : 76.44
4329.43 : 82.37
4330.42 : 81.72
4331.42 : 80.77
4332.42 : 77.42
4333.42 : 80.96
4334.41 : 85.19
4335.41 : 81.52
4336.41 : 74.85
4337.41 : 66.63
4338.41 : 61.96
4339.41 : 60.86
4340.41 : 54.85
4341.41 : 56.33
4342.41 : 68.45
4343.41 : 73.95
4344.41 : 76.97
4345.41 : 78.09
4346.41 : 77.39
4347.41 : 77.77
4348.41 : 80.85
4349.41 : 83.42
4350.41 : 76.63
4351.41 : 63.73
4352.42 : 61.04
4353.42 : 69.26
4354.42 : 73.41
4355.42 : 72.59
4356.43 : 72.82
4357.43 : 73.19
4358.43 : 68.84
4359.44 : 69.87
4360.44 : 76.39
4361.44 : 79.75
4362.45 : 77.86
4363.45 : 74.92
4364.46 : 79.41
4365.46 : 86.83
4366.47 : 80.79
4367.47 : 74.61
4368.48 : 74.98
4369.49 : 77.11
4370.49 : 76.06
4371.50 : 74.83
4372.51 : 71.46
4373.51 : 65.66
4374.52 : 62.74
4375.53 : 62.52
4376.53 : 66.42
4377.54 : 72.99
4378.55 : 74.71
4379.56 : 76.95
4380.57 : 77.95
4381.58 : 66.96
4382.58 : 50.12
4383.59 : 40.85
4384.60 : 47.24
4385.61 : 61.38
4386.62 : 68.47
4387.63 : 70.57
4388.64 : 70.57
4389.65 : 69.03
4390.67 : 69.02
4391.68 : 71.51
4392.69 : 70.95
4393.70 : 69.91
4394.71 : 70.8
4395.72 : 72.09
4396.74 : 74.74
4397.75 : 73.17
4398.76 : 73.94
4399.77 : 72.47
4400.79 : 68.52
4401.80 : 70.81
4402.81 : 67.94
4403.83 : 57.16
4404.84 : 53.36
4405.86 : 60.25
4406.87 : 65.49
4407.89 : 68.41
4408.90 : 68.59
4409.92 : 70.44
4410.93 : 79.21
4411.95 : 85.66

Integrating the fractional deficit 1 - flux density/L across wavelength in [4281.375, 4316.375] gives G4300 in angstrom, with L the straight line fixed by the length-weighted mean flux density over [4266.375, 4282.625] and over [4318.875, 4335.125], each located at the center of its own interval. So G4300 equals 6.3 angstrom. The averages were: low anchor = 61.4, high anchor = 71.5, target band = 54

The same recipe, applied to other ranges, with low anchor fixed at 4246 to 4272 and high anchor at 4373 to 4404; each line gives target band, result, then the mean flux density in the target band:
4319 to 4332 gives -0.6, 69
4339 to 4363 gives -1.9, 71.9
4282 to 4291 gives 0.6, 60.4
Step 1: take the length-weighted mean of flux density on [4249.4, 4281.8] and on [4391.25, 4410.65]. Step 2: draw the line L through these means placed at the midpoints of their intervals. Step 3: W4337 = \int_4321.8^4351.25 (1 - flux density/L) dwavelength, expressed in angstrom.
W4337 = -2.2 angstrom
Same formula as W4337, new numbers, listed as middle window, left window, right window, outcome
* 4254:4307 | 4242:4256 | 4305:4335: 4.2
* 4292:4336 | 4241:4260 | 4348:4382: 5.6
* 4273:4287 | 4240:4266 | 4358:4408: 1.0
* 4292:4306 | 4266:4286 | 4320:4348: 2.7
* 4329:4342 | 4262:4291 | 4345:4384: -0.7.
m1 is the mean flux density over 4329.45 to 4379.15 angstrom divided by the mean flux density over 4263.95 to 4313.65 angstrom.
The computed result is 1.3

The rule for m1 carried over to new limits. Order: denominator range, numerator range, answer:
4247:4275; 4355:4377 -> 1.18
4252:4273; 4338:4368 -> 1.14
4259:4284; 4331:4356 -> 1.15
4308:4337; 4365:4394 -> 1.03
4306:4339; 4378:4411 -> 1.03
